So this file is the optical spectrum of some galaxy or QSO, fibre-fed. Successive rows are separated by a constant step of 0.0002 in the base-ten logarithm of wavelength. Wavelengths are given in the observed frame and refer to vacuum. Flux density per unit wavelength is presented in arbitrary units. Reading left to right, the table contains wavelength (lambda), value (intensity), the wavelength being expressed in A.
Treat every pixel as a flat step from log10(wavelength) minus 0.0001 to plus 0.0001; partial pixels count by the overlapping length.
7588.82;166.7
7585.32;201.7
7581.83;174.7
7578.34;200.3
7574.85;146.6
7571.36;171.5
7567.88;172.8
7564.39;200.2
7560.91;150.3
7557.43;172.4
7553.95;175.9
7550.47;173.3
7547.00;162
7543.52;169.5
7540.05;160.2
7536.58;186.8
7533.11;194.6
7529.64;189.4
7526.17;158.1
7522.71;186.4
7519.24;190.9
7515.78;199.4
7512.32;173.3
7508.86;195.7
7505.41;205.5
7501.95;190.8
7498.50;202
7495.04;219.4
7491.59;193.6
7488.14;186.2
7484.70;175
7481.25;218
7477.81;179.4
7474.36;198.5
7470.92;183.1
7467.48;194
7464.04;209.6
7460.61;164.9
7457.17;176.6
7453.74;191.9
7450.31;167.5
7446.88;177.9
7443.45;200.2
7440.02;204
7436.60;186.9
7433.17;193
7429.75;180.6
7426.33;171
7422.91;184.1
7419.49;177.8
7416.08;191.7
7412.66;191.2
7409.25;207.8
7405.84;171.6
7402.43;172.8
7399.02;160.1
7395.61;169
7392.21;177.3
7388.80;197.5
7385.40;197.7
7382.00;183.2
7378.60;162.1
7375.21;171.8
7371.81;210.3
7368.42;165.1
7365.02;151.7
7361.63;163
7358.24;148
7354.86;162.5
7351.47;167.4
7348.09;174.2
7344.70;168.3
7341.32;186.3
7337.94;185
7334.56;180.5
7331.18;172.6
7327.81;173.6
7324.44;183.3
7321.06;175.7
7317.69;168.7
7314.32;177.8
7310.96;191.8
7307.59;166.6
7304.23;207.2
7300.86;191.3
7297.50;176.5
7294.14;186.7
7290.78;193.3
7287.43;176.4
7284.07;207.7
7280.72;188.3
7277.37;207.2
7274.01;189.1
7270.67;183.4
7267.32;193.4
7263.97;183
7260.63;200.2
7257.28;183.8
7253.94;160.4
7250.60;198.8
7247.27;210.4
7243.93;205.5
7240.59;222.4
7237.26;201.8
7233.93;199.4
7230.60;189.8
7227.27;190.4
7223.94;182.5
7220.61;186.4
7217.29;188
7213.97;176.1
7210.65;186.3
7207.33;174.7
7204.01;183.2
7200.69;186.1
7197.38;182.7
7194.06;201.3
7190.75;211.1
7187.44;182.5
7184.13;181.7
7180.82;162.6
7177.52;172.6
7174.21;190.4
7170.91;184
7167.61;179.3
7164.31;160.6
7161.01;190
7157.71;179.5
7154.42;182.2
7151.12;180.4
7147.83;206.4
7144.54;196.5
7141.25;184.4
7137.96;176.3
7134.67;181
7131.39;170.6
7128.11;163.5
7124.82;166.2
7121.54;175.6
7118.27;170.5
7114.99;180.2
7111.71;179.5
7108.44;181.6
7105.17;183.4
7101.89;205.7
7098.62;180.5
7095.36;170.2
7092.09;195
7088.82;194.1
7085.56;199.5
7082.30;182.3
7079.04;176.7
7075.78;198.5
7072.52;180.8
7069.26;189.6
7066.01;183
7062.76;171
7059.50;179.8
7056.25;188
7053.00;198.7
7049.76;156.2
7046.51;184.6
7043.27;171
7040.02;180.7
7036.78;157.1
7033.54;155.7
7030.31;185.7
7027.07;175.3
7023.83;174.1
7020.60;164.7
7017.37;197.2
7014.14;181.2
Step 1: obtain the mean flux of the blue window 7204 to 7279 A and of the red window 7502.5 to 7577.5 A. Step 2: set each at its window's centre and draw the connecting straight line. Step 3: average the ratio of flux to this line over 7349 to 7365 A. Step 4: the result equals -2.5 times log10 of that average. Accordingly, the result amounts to 0.16 mag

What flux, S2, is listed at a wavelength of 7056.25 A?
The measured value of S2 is 188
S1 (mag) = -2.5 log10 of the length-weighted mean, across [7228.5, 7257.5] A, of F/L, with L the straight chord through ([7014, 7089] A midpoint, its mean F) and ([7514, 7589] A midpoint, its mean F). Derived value -0.106 mag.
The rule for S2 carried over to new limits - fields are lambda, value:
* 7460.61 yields 164.9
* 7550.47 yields 173.3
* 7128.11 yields 163.5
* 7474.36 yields 198.5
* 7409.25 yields 207.8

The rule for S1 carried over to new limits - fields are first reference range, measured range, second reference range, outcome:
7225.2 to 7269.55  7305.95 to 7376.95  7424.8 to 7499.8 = 0.11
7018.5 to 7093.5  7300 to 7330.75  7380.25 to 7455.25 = 0.01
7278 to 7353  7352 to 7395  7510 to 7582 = 0.04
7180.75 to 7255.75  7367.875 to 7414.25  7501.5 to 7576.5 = 0.01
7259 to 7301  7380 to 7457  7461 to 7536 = 0.04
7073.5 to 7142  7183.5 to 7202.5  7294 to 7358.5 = -0.07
